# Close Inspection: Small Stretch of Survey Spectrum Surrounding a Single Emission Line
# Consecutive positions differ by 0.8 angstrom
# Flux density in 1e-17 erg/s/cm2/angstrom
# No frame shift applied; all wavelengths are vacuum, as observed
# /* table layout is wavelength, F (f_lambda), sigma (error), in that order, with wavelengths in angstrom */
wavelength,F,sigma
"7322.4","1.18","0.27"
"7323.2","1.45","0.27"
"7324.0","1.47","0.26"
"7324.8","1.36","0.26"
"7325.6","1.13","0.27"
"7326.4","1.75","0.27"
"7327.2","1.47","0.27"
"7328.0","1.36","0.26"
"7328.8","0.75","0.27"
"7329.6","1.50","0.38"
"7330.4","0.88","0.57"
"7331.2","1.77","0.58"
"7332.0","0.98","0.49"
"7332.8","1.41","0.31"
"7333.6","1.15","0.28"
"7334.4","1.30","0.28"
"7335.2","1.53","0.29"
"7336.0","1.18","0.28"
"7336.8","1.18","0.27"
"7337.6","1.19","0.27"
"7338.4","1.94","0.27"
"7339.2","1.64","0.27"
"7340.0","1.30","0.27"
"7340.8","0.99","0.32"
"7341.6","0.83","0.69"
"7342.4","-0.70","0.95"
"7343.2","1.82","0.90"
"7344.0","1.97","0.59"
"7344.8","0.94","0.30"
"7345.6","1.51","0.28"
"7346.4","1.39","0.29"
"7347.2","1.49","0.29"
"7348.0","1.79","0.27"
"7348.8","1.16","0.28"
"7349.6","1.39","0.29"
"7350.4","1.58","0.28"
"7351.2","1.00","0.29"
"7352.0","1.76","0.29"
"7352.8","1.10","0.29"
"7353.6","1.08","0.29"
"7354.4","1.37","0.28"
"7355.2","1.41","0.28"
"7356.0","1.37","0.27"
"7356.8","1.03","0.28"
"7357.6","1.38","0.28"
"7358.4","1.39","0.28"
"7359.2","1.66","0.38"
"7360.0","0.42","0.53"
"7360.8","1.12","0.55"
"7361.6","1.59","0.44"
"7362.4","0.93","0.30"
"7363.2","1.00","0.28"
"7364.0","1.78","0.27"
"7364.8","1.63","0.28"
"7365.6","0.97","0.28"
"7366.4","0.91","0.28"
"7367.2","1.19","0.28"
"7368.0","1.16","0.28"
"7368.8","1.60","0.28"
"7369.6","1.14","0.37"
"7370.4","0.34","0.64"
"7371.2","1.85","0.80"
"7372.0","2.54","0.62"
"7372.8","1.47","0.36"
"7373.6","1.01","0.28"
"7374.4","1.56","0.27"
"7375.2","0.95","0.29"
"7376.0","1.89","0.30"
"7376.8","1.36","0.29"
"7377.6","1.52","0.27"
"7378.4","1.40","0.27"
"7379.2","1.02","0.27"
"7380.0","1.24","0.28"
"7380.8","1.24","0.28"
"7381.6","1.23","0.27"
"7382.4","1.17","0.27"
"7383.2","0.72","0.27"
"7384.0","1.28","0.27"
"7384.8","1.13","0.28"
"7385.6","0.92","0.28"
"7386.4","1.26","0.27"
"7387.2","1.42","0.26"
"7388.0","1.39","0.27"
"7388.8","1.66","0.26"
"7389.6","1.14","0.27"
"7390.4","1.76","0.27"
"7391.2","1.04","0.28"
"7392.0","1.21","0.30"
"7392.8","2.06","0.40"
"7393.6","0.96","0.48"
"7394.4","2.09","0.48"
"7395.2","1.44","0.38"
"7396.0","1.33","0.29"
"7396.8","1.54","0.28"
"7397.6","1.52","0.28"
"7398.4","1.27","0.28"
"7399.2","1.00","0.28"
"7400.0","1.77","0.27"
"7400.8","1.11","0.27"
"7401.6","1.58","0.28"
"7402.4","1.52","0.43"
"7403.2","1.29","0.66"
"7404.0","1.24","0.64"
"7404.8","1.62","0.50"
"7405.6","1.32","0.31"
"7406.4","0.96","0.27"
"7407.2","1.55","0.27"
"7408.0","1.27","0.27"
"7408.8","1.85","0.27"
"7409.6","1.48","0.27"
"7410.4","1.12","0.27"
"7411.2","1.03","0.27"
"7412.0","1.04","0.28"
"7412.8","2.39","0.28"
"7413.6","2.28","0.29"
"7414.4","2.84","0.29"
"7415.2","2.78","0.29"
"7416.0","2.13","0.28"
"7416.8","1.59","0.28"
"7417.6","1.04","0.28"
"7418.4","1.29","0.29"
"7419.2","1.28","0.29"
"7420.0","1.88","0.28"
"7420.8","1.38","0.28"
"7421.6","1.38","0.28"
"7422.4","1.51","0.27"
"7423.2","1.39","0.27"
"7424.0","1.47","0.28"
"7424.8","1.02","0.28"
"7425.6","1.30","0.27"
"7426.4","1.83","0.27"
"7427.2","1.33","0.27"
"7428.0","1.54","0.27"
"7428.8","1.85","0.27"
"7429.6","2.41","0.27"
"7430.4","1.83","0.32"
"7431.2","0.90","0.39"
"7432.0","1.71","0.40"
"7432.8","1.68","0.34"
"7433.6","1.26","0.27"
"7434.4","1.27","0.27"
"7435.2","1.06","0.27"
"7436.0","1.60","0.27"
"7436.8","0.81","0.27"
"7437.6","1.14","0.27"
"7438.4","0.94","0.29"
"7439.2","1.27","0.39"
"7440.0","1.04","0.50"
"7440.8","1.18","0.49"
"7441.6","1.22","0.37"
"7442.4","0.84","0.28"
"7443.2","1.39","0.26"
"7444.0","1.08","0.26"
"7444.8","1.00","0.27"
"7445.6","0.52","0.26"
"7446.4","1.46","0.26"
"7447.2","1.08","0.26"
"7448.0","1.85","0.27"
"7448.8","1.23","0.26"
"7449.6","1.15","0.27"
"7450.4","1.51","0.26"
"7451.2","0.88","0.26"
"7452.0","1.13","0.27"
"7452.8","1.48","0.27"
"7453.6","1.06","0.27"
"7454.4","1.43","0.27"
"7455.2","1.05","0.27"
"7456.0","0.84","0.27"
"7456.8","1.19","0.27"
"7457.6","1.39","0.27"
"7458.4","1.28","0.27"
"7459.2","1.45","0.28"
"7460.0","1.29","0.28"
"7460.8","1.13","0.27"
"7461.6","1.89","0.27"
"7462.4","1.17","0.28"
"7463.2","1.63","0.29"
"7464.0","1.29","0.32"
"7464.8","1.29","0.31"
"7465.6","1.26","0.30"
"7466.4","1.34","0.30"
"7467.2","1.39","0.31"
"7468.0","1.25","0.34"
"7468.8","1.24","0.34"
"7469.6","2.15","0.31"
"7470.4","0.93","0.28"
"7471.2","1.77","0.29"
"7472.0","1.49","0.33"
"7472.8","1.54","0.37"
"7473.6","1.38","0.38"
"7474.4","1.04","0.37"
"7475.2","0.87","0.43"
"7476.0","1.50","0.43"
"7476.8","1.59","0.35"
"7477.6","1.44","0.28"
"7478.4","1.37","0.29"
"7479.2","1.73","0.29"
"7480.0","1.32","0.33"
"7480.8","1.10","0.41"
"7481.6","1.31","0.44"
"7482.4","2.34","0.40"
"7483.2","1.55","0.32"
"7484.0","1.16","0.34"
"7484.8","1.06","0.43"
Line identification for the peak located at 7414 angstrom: [S II] 6716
